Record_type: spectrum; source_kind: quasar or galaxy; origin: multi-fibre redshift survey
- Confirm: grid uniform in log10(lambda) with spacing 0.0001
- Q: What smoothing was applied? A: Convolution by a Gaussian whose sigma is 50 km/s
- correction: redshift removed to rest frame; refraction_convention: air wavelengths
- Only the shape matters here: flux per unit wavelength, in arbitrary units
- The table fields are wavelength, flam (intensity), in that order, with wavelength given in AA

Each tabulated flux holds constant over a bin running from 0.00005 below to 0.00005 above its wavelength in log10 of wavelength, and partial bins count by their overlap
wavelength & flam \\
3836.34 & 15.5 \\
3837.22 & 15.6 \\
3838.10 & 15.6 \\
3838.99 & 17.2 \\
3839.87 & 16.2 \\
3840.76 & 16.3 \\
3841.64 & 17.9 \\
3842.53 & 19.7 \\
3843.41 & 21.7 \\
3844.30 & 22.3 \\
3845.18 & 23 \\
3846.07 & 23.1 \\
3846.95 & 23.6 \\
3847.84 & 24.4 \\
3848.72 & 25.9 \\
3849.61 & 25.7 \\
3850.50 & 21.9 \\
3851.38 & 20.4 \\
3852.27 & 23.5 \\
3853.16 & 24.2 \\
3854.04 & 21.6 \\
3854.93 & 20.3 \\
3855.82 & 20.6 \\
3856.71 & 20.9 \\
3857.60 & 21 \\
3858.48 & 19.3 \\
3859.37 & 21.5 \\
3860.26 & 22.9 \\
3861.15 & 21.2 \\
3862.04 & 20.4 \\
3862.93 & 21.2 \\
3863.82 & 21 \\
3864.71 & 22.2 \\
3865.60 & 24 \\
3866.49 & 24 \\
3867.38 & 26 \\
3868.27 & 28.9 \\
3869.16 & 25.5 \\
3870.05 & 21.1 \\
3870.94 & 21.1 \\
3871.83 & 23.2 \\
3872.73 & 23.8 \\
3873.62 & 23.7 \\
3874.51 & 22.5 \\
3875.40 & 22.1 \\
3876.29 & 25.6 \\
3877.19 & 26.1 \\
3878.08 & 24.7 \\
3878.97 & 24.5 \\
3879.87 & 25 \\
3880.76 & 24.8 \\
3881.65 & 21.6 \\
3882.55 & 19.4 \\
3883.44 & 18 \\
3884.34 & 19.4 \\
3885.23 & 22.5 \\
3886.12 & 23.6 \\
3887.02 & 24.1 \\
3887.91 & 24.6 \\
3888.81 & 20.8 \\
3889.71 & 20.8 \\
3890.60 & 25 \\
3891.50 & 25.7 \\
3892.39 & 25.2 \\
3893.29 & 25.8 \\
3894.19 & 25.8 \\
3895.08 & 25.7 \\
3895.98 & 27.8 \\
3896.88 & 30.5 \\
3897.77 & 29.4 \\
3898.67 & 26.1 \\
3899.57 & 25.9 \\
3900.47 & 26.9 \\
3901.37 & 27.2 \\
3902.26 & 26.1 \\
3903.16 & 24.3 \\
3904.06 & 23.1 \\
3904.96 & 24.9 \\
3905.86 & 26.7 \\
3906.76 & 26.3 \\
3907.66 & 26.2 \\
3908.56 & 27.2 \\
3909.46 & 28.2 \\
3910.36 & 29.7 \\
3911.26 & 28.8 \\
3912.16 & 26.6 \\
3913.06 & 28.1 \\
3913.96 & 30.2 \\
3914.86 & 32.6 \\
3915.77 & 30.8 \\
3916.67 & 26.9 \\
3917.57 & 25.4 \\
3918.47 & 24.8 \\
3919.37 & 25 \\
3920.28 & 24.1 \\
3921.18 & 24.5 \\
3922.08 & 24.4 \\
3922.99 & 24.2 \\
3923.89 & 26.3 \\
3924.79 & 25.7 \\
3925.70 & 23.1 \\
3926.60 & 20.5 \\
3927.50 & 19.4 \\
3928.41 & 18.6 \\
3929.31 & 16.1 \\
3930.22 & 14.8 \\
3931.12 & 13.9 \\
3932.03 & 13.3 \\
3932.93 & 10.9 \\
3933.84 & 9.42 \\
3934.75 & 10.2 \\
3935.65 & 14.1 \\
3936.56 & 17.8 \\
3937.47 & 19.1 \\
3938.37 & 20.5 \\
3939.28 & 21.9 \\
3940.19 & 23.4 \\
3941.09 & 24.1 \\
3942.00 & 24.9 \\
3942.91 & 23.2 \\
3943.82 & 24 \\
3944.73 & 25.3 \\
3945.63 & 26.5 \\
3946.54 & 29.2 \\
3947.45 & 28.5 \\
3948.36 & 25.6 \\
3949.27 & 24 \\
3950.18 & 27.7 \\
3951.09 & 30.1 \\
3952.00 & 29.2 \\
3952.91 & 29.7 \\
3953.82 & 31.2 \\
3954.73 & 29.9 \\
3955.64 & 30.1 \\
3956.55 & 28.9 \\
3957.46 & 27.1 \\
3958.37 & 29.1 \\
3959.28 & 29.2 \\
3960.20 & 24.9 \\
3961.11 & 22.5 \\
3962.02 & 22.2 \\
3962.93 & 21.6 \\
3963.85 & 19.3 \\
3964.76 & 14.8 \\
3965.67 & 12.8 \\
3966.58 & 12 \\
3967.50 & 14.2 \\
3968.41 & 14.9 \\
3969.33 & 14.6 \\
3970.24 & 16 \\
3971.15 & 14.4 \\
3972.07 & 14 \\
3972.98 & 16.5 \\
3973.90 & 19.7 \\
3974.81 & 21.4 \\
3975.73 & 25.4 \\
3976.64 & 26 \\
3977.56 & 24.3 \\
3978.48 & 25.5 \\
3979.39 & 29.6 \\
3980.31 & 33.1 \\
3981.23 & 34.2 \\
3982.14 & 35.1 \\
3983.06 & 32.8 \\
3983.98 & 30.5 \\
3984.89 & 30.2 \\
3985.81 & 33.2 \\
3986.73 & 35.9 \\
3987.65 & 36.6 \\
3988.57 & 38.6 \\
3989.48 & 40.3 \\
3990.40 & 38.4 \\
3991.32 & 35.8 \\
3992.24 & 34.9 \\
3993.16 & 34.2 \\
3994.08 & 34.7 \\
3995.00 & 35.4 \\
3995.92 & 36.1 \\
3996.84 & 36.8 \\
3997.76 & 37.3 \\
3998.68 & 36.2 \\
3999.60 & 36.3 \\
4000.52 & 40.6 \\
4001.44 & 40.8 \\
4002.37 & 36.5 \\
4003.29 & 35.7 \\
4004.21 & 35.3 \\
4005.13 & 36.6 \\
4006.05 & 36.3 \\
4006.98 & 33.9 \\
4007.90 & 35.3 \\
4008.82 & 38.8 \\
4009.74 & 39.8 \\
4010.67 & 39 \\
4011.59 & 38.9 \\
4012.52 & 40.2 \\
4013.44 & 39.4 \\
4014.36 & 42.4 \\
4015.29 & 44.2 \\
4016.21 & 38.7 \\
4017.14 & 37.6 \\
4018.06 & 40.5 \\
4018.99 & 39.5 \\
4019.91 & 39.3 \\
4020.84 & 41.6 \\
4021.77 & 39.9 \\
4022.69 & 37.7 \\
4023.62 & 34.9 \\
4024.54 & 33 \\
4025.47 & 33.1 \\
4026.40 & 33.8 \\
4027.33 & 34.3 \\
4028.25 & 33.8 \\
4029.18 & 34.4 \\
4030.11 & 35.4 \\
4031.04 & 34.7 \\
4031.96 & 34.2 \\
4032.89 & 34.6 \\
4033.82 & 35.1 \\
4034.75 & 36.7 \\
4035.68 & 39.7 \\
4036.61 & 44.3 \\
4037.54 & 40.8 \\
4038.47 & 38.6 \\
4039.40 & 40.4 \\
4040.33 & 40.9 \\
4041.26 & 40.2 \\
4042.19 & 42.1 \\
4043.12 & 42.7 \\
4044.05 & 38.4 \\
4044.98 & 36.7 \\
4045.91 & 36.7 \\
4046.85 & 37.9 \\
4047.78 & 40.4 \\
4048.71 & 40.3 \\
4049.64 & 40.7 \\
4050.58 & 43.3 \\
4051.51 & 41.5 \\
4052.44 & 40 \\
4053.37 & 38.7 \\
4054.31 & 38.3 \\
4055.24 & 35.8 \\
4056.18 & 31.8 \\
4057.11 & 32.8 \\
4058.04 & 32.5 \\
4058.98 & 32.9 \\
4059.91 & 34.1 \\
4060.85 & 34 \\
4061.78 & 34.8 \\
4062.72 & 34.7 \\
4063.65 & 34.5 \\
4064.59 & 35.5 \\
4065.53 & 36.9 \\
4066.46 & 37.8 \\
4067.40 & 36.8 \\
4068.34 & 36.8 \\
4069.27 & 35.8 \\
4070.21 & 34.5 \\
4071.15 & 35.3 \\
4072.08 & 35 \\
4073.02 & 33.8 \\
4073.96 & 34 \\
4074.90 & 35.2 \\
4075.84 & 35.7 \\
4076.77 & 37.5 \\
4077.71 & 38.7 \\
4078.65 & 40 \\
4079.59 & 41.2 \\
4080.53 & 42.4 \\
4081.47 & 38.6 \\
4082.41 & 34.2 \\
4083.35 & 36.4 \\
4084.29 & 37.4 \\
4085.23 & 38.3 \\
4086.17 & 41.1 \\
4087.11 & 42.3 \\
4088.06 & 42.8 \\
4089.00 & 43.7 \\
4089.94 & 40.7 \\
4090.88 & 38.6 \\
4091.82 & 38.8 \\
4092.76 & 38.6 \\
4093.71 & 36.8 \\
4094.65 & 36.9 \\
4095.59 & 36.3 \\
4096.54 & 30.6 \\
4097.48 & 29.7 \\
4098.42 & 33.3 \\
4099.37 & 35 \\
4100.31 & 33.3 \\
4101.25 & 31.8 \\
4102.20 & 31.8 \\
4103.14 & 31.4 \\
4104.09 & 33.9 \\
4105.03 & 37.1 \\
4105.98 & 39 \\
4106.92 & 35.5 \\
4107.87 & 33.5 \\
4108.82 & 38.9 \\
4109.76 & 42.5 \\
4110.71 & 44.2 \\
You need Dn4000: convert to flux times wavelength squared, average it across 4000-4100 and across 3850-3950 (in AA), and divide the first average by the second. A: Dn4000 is 1.73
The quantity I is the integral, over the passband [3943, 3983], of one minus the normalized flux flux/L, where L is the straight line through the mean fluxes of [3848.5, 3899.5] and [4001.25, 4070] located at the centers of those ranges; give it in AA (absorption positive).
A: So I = 8.9 AA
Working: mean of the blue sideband 23.4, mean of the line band 24.1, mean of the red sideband 37.5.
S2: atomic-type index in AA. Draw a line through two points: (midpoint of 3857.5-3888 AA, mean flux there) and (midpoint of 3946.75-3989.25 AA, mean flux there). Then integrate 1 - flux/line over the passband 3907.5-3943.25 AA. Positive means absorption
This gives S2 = 2.7 AA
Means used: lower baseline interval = 22.9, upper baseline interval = 25.5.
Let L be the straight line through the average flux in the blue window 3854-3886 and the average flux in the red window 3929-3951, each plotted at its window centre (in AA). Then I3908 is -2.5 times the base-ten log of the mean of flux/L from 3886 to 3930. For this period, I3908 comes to -0.18 mag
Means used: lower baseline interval 22.6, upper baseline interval 20.5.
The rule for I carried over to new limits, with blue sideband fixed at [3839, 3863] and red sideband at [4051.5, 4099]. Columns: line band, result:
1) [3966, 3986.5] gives 4.41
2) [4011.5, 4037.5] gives -3.42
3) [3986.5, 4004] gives -3.16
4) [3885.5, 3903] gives -0.85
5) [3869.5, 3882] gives -0.25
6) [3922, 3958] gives 6.41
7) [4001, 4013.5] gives -2.13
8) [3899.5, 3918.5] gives -1.36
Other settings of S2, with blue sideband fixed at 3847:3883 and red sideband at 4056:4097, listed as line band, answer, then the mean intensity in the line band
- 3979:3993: -1.7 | 34.6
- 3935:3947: 2.4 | 22.4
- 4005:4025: -3.5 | 38.6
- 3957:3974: 6.1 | 18.9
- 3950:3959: -0.2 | 29.4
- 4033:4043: -1.6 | 39.8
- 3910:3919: -0.7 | 28.4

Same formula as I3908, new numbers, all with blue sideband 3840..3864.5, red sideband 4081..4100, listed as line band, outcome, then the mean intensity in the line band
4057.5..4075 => 0.03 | 35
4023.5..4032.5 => -0.03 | 34.2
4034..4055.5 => -0.16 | 39.8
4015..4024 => -0.20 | 39.3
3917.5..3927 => 0.08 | 24.3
